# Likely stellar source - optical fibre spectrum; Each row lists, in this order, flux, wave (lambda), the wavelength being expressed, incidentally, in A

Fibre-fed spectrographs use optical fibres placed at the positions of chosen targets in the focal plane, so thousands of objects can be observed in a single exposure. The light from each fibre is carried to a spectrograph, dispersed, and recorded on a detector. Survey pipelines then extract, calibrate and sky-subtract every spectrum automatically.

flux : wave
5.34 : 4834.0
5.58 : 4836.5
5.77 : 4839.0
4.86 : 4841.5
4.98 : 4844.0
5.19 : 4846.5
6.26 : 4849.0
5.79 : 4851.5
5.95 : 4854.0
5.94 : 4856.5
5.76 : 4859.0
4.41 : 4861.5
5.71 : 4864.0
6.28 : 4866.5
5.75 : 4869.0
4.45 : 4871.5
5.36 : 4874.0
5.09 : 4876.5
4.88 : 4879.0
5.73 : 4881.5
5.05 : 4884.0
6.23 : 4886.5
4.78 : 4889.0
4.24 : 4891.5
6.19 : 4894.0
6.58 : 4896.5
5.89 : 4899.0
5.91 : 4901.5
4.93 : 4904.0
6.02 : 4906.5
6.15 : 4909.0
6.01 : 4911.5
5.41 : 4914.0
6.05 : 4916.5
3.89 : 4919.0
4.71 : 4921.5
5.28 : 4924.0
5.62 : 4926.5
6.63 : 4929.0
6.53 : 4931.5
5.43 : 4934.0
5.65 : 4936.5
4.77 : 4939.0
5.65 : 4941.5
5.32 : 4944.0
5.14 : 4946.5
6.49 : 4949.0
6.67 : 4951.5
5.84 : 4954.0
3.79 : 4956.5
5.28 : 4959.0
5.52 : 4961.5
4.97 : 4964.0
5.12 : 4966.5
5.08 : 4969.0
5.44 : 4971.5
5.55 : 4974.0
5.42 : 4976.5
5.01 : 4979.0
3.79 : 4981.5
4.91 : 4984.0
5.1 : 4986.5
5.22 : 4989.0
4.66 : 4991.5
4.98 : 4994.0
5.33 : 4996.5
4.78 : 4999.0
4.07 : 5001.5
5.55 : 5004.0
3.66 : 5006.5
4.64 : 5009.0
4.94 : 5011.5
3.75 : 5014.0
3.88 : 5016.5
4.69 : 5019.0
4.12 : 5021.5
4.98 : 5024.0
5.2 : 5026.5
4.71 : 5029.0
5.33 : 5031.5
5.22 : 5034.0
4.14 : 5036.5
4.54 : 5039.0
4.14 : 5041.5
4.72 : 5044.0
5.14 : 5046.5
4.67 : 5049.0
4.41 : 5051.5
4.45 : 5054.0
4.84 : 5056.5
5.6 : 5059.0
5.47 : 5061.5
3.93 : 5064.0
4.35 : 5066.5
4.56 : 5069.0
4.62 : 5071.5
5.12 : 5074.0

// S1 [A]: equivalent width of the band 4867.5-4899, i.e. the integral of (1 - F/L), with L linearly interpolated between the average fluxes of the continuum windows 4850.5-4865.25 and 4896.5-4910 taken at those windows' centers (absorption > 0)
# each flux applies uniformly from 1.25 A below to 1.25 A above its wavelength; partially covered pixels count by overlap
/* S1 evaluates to 1.9 A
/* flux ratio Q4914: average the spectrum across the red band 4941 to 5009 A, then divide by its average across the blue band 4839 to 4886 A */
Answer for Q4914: 0.94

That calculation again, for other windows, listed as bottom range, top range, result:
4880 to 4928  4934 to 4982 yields 0.96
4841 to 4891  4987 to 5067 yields 0.87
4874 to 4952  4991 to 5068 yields 0.84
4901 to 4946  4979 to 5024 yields 0.83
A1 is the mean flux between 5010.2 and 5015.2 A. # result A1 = 4.35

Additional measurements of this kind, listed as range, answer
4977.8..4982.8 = 4.4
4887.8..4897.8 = 5.45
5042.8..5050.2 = 4.85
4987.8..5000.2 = 4.99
